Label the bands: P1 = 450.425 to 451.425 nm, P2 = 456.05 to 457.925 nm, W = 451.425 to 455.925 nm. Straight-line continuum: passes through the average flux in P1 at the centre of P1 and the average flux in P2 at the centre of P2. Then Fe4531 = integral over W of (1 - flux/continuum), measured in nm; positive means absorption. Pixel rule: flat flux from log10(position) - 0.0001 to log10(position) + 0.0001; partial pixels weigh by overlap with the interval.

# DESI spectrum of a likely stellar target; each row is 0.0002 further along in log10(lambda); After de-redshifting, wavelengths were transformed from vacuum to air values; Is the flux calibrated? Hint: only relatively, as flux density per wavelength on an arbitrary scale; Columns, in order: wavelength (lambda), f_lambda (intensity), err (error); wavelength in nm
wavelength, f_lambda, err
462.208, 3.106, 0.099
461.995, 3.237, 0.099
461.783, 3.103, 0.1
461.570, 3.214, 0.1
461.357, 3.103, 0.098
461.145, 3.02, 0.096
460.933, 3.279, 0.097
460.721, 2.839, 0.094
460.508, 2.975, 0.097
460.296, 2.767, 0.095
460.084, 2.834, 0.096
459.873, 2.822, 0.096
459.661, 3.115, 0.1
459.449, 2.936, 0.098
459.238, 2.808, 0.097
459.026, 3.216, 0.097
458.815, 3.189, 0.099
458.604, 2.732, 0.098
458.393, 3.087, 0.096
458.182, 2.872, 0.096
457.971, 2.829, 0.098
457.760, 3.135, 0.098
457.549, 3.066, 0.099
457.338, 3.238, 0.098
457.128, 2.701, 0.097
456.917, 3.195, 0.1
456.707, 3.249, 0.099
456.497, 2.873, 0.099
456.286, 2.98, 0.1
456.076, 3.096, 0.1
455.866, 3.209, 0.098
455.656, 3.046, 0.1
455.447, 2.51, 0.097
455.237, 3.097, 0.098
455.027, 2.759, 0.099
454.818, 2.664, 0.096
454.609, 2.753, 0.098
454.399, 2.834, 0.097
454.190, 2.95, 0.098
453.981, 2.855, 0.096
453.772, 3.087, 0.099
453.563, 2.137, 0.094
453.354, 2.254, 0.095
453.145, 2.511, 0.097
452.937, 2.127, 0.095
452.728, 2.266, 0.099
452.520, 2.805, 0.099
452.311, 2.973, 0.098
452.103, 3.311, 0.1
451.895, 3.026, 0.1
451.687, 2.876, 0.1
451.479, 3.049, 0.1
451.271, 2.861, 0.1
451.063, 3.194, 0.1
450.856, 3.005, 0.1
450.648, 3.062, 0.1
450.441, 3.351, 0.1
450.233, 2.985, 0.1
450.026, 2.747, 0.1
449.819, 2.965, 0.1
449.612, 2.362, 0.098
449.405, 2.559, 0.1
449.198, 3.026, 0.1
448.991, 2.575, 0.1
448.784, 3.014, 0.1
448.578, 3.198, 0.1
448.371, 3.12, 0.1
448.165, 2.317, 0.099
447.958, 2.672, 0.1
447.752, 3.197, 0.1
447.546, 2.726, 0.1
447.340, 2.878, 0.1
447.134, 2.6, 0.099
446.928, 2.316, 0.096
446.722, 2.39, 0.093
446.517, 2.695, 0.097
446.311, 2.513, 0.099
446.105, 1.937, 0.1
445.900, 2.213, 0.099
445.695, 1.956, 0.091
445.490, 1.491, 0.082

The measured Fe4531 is 0.43 nm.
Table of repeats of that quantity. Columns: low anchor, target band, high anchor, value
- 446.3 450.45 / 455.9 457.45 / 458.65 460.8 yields -0.085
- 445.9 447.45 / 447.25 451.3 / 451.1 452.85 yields -0.330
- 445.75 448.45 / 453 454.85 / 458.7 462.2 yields 0.096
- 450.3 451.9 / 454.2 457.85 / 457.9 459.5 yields 0.037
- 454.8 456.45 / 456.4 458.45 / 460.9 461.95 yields -0.019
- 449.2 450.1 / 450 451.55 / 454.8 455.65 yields -0.186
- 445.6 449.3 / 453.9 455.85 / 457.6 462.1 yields 0.007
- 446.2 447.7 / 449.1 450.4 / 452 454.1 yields -0.091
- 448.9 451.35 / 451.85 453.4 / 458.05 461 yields 0.133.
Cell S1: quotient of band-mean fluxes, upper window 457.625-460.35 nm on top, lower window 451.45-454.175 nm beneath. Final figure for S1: 1.09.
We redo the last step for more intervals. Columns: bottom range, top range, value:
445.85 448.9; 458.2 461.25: 1.12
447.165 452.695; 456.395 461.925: 1.04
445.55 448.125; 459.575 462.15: 1.22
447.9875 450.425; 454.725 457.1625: 1.05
